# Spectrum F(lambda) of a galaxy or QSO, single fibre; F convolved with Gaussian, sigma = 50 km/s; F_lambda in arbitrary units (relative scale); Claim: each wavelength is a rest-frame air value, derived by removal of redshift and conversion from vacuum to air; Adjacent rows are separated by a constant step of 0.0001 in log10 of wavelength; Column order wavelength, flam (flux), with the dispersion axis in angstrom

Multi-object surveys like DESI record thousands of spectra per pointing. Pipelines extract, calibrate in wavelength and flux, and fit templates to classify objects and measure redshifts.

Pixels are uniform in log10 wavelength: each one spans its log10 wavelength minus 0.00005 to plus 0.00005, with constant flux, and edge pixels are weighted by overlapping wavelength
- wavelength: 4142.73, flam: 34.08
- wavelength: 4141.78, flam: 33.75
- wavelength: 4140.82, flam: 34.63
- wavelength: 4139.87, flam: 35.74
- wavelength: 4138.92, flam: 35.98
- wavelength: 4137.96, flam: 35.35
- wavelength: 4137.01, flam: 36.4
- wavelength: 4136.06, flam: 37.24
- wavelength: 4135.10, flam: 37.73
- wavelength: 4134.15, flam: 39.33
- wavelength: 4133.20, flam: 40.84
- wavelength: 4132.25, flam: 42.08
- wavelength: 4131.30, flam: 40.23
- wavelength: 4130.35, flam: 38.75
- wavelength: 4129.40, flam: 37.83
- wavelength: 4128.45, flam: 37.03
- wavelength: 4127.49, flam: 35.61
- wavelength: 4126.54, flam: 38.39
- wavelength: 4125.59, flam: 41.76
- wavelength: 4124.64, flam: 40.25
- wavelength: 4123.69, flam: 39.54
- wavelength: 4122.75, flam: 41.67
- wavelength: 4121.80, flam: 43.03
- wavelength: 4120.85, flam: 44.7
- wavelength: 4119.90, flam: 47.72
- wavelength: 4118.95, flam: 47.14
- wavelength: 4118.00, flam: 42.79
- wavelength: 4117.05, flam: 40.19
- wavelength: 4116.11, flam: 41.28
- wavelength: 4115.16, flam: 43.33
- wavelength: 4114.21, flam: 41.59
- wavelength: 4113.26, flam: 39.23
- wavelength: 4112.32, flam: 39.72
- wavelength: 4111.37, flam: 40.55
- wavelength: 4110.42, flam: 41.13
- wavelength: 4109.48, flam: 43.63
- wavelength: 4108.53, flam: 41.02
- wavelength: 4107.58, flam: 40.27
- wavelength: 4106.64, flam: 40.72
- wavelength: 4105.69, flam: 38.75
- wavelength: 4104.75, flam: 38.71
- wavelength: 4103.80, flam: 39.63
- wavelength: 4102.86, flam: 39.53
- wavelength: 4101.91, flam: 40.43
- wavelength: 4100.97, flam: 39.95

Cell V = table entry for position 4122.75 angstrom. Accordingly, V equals 41.67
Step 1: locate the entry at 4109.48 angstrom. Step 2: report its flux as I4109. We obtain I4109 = 43.63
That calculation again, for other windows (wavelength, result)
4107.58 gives 40.27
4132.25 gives 42.08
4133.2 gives 40.84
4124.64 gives 40.25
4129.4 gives 37.83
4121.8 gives 43.03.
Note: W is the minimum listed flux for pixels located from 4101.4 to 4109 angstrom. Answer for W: 38.71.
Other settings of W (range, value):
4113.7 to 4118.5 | 40.19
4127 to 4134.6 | 35.61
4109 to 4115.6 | 39.23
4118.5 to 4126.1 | 39.54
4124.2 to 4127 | 38.39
